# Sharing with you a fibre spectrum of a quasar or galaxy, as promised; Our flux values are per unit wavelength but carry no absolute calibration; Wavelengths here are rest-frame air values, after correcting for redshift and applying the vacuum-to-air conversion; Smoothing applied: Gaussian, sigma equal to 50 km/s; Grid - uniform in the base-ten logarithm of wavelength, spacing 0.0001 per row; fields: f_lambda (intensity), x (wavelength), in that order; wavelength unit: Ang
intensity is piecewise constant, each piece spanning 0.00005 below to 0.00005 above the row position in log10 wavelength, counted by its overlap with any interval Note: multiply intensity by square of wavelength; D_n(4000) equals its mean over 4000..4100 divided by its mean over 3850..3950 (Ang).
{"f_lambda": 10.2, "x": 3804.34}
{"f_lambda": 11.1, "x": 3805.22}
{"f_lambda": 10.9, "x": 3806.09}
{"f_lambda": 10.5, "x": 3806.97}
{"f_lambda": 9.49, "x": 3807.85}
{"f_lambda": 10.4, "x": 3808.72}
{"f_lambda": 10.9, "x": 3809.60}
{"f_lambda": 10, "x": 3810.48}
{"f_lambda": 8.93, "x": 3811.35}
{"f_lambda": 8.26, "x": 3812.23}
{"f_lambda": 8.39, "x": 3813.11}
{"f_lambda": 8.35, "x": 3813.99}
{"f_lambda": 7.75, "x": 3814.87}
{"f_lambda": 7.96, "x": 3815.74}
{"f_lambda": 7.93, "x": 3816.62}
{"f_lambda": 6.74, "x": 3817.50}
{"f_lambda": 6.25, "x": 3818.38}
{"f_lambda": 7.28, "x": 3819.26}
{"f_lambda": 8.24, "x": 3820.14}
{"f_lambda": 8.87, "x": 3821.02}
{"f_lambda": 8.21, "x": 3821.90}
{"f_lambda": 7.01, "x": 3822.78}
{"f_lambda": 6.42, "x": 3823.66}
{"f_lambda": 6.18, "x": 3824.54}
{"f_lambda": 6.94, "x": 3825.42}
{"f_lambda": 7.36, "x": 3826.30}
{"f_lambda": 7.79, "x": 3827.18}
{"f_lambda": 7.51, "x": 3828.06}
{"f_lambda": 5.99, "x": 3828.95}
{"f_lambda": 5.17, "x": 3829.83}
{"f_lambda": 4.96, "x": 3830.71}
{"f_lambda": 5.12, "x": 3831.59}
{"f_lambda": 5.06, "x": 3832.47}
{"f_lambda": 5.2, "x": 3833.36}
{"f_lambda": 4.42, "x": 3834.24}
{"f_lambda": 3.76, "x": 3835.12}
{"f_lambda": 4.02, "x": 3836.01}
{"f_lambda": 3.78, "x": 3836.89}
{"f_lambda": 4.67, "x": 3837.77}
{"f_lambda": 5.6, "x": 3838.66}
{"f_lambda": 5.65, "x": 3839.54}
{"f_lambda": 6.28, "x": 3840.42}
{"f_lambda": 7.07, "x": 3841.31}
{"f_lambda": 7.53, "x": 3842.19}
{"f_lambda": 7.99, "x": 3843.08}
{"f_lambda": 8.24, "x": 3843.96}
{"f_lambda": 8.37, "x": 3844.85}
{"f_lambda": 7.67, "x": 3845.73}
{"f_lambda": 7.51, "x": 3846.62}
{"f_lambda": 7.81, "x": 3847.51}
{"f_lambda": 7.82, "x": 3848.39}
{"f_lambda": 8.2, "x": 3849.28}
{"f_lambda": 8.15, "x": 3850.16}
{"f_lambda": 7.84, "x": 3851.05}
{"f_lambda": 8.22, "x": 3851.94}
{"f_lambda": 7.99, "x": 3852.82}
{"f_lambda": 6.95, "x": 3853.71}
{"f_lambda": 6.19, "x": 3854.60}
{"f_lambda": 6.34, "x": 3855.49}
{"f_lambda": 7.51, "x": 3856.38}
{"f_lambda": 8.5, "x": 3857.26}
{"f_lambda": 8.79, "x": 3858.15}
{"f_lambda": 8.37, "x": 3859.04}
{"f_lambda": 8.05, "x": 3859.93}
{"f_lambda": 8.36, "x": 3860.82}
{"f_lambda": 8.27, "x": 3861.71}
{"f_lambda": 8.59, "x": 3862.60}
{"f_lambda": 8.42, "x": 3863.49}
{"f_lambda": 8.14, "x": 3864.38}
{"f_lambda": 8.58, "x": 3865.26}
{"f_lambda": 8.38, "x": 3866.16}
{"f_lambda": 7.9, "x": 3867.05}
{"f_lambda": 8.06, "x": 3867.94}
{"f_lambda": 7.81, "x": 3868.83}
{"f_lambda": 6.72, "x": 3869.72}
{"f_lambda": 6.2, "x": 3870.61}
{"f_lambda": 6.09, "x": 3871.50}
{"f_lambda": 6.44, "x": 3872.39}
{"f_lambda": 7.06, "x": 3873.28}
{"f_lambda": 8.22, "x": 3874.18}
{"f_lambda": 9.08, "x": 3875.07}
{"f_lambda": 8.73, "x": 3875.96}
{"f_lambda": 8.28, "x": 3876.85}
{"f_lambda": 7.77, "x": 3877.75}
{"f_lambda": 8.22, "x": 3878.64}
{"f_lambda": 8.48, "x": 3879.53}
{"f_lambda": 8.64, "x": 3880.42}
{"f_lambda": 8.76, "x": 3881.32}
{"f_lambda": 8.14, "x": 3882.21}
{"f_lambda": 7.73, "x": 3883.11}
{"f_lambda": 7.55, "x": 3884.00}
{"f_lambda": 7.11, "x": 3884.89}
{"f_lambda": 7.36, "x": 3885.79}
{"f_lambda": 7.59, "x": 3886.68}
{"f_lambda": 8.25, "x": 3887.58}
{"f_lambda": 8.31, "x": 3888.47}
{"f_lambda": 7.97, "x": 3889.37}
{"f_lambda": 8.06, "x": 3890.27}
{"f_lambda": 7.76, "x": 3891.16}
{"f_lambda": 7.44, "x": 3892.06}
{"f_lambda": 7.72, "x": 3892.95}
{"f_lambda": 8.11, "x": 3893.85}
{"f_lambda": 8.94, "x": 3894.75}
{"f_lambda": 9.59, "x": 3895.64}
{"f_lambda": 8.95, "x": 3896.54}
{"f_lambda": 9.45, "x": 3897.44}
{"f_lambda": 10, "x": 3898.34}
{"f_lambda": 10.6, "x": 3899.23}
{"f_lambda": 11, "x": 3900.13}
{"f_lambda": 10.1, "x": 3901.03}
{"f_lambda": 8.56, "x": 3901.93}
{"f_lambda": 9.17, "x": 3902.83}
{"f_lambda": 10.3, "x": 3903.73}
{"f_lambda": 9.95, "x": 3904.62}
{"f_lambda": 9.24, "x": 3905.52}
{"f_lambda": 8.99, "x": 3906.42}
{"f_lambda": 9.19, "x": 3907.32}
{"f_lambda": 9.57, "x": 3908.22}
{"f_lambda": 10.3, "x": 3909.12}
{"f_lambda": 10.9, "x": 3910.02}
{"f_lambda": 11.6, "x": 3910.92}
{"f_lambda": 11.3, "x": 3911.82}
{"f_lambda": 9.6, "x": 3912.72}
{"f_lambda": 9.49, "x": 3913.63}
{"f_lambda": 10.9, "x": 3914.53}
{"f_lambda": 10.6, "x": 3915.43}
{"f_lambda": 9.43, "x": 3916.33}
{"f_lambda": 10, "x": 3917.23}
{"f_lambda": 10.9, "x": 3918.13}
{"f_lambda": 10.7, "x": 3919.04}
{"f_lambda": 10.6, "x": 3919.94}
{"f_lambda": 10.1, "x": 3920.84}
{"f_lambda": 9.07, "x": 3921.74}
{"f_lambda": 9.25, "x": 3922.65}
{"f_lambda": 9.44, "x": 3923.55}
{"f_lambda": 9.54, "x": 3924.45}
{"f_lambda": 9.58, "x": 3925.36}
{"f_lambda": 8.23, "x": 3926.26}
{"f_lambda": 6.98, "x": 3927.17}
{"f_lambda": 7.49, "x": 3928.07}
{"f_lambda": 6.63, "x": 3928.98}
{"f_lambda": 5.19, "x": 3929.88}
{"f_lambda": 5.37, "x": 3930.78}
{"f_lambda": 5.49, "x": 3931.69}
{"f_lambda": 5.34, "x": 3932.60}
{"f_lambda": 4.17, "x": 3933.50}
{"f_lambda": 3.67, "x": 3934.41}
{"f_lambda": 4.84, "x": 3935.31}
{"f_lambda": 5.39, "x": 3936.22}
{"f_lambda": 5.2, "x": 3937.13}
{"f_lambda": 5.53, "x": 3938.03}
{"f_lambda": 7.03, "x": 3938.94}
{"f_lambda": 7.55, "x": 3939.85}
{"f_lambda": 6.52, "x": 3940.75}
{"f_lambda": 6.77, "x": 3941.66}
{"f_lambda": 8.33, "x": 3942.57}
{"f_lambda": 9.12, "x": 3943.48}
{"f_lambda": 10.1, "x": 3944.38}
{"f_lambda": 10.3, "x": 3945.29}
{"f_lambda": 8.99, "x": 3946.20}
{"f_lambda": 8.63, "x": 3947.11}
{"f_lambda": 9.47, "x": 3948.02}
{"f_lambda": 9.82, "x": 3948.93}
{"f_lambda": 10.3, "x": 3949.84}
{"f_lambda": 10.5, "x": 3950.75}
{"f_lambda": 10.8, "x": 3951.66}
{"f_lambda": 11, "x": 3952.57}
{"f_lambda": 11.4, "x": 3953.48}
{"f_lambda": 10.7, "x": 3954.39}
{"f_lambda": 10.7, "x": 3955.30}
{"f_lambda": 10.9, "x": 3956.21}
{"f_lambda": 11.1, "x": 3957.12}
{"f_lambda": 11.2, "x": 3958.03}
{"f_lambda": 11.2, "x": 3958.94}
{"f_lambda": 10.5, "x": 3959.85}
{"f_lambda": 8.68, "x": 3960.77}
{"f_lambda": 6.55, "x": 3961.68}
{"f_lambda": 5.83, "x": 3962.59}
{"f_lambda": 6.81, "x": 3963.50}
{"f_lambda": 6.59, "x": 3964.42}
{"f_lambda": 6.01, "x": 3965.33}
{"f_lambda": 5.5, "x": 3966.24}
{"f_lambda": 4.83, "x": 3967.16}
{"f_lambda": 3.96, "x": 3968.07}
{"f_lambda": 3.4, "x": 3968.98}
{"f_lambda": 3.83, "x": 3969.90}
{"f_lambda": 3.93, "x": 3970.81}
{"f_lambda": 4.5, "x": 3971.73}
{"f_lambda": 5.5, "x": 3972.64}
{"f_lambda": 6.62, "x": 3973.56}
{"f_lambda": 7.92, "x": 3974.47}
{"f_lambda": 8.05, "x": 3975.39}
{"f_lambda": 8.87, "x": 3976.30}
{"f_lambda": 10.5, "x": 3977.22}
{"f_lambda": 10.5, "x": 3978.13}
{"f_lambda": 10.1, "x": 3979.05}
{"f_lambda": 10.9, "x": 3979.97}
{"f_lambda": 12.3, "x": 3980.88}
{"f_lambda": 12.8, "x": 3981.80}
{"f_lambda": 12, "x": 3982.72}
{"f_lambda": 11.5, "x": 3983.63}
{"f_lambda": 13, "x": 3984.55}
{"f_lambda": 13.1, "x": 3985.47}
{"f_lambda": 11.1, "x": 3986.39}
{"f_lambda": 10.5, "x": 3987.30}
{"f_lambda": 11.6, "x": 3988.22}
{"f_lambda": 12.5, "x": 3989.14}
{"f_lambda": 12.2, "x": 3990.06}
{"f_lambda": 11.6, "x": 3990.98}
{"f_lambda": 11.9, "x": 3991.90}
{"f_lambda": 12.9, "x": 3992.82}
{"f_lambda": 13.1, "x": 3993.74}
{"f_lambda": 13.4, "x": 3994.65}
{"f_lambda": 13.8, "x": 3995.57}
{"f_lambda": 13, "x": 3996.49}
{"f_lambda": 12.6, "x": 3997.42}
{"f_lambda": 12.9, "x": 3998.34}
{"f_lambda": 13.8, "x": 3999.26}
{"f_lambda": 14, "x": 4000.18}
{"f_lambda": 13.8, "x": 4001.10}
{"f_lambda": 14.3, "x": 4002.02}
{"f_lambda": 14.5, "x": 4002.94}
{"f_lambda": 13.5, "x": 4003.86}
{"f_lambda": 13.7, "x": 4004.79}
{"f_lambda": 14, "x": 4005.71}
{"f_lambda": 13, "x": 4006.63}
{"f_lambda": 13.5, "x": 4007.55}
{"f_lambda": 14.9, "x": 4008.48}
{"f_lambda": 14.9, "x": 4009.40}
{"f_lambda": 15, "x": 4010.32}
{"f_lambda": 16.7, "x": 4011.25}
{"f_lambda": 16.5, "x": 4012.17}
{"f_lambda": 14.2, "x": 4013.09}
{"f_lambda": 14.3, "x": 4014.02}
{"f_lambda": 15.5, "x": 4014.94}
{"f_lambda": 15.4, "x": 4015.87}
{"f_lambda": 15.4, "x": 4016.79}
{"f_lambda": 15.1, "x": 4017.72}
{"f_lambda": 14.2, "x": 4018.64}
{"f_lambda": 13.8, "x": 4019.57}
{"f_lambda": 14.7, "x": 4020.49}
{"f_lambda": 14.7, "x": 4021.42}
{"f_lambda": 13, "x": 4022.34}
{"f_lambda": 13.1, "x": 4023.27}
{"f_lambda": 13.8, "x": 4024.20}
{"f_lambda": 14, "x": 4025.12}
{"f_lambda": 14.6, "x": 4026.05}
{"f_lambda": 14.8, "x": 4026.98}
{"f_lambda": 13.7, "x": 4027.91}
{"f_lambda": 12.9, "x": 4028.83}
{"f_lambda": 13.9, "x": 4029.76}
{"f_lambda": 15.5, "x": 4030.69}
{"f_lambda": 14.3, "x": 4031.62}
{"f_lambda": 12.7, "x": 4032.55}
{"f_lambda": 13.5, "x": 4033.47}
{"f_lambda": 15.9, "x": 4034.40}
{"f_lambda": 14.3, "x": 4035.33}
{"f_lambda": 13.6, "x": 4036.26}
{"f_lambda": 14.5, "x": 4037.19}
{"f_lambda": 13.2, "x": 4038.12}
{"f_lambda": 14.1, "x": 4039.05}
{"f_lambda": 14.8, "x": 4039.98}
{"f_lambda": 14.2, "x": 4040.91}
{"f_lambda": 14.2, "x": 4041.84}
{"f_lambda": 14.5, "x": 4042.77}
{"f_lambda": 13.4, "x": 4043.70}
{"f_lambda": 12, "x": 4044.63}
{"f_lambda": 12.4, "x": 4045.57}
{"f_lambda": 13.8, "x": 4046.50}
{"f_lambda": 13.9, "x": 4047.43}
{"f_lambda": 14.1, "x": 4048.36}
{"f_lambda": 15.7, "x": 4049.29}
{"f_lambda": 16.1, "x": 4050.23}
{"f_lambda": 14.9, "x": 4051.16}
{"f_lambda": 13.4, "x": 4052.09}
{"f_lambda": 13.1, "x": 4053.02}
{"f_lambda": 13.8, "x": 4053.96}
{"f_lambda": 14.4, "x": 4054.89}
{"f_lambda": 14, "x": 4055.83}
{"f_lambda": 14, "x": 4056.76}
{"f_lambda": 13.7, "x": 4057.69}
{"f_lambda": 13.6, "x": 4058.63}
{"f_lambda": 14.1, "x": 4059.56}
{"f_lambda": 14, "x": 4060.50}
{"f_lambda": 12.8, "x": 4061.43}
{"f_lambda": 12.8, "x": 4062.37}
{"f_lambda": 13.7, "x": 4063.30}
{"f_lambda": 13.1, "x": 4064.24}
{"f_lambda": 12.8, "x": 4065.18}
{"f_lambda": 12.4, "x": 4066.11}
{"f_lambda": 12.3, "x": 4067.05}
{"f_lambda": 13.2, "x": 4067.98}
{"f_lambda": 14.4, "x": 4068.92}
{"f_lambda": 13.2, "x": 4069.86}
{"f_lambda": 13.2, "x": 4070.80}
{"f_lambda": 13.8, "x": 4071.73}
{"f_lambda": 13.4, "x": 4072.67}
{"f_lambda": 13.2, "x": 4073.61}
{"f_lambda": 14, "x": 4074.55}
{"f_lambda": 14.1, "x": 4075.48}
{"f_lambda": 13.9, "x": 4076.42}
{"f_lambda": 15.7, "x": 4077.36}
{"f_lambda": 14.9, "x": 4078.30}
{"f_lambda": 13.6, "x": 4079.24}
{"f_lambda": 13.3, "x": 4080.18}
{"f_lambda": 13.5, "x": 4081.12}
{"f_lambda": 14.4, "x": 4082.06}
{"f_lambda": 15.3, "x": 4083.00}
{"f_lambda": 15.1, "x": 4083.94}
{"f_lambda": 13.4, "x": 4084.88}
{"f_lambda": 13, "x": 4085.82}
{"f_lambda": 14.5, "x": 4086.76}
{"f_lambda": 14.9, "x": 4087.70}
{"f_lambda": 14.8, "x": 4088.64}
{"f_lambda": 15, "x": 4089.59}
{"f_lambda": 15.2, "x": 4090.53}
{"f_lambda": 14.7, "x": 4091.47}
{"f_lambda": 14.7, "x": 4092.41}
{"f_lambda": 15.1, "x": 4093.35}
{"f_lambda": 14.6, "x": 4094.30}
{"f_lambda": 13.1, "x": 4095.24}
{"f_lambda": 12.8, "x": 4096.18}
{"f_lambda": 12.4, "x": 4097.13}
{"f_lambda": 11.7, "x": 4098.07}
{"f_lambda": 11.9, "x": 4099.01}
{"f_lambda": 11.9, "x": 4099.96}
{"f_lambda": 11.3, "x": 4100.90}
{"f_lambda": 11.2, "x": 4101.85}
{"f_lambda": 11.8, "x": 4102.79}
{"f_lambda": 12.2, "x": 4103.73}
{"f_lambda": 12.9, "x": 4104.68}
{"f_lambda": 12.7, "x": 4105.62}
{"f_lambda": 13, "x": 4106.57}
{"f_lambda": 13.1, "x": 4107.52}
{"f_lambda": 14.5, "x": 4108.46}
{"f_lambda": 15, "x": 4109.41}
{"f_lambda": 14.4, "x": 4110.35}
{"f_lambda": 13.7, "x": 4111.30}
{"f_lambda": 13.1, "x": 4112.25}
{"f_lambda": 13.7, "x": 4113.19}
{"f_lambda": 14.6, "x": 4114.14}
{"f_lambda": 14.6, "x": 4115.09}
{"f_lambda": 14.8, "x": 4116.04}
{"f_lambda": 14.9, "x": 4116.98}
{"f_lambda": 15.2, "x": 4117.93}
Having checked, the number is 1.82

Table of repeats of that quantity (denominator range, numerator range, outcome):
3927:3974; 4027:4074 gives 1.95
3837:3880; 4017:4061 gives 2.02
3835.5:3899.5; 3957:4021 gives 1.55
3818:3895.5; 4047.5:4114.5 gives 2.08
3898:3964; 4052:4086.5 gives 1.65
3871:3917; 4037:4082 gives 1.68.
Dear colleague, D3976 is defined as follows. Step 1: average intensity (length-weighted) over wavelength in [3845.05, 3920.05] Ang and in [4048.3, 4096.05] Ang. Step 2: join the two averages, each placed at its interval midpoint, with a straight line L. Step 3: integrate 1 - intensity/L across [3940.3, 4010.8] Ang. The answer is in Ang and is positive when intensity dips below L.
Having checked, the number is 5.8 Ang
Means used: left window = 8.59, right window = 14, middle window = 10.4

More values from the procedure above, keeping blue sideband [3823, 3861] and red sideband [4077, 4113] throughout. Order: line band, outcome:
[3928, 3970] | 8.7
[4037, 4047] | -1.2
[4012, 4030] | -4.2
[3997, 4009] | -2.8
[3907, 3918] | -2.0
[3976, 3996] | -2.2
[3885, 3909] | -1.9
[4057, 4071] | -0.6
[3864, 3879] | -0.3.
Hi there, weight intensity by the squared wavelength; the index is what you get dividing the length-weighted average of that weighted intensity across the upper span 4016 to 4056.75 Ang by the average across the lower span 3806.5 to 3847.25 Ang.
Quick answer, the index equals 2.2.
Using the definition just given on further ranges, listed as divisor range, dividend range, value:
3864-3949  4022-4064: 1.78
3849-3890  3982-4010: 1.77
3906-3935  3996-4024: 1.71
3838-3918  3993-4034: 1.80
